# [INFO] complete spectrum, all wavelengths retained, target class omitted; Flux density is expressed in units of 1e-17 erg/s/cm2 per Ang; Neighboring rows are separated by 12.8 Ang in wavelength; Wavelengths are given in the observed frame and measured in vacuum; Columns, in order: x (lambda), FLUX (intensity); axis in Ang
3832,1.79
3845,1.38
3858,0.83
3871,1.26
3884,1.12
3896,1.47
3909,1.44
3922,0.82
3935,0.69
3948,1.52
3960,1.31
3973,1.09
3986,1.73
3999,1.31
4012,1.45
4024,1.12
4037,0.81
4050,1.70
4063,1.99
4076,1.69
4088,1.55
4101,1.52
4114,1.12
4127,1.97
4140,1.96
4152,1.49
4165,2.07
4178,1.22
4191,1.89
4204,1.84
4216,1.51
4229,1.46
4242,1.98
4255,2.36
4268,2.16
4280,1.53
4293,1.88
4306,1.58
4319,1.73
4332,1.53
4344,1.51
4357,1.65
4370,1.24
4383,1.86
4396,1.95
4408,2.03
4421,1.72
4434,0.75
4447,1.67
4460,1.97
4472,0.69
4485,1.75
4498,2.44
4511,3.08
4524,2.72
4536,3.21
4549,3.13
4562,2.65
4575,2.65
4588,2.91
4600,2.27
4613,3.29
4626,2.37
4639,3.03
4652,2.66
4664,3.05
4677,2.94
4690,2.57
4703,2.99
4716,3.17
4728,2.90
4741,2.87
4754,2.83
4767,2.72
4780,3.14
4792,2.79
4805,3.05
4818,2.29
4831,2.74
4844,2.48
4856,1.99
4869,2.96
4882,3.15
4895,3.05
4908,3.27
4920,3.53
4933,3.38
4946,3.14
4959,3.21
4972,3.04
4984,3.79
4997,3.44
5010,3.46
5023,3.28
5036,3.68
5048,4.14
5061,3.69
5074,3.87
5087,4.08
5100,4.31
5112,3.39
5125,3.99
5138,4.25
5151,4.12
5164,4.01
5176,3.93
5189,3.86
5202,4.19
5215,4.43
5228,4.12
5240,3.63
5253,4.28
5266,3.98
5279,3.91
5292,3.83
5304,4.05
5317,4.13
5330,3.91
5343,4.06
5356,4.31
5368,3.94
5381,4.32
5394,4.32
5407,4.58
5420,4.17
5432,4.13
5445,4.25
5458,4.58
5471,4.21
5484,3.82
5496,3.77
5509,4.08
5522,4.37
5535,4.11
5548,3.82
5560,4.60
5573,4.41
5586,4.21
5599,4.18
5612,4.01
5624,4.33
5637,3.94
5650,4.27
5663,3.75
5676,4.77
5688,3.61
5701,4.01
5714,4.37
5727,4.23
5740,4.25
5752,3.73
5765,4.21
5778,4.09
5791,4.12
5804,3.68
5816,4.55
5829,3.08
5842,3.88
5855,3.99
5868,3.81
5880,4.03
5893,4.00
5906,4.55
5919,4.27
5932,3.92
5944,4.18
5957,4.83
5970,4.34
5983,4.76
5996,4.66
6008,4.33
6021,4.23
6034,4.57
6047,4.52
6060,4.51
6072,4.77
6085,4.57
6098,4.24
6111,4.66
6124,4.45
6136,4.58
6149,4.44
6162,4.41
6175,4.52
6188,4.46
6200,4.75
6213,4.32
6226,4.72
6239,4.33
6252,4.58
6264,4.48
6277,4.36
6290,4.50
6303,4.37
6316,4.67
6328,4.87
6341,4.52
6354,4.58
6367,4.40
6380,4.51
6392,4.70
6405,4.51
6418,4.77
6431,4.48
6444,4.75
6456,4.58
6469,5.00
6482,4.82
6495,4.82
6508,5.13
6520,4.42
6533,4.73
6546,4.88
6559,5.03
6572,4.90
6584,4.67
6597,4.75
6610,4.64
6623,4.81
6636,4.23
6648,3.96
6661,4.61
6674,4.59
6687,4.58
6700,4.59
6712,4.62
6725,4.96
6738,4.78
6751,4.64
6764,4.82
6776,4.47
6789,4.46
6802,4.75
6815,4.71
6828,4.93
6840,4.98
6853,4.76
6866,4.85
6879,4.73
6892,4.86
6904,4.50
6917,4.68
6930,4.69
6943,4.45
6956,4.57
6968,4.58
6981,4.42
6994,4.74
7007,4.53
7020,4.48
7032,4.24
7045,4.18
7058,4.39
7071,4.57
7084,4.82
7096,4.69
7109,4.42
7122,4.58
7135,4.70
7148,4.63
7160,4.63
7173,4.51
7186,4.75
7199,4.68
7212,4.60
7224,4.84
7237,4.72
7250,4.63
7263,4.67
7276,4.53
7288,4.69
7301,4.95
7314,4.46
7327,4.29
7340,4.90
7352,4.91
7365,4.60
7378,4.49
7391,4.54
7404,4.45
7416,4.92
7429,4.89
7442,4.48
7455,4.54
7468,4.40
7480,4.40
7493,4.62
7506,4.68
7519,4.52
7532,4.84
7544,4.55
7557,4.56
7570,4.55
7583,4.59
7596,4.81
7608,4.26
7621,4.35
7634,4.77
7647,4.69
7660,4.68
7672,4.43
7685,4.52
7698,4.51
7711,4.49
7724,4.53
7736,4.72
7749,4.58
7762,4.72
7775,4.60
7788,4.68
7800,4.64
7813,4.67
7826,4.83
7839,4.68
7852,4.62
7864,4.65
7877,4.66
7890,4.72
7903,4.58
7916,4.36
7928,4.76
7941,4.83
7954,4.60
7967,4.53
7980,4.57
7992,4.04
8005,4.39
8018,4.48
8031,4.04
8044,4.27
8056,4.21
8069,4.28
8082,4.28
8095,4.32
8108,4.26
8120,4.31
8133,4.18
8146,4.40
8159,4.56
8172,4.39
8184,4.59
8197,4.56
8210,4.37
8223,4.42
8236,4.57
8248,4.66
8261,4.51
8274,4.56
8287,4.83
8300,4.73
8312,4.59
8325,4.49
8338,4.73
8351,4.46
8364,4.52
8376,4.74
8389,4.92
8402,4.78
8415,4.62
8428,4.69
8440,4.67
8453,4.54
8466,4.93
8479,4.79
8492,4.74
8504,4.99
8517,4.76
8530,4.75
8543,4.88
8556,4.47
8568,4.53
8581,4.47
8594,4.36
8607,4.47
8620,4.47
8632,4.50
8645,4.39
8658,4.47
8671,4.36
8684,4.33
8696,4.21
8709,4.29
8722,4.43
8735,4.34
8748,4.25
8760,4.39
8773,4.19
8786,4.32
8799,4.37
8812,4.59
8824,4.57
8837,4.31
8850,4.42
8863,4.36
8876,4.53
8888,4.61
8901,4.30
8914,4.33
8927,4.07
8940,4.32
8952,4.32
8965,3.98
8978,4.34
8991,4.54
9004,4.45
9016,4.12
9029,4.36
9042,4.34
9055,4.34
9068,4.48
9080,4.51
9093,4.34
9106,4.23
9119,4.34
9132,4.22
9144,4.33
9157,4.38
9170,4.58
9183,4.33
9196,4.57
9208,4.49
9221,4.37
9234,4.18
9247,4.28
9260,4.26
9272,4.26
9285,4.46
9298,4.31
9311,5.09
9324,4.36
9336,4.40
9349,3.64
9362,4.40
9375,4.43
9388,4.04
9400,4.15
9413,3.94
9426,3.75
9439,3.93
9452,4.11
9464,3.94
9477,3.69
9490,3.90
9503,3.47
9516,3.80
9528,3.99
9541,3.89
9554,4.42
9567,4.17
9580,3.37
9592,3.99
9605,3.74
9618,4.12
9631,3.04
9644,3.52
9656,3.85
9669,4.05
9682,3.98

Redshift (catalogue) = 0.127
